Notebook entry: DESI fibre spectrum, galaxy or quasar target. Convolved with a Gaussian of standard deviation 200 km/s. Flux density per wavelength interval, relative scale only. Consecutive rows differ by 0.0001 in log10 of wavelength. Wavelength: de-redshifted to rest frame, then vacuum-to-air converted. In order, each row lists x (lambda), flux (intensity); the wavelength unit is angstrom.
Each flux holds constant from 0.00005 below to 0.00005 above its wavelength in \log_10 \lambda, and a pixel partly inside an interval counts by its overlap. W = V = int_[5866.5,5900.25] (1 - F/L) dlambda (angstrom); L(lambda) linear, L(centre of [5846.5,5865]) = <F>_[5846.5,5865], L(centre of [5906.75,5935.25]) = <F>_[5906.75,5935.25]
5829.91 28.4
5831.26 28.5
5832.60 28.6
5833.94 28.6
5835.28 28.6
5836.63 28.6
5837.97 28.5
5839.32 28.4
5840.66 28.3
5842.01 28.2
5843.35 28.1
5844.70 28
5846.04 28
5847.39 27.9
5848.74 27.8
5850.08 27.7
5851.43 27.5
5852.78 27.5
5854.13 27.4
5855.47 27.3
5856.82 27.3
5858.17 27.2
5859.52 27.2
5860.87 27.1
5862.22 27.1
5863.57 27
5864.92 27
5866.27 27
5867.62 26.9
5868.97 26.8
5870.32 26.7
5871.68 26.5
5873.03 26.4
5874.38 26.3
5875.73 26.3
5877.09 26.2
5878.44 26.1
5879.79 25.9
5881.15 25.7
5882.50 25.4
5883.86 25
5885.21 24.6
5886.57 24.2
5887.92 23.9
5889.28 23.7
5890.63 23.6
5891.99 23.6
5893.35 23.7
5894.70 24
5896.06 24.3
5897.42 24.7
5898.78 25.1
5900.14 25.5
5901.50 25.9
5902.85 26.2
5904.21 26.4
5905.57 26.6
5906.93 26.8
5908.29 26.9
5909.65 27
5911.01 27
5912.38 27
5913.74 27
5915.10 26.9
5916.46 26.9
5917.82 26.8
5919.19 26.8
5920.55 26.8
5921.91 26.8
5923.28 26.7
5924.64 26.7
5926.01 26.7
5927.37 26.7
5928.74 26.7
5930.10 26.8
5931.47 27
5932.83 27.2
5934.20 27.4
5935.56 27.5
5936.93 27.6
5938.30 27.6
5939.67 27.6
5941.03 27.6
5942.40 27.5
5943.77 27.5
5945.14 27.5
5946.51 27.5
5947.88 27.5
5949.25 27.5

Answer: 2.37 angstrom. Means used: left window 27.4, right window 26.9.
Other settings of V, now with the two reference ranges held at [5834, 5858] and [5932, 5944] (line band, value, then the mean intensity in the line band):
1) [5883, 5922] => 2.9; 25.6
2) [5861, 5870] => 0.3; 27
